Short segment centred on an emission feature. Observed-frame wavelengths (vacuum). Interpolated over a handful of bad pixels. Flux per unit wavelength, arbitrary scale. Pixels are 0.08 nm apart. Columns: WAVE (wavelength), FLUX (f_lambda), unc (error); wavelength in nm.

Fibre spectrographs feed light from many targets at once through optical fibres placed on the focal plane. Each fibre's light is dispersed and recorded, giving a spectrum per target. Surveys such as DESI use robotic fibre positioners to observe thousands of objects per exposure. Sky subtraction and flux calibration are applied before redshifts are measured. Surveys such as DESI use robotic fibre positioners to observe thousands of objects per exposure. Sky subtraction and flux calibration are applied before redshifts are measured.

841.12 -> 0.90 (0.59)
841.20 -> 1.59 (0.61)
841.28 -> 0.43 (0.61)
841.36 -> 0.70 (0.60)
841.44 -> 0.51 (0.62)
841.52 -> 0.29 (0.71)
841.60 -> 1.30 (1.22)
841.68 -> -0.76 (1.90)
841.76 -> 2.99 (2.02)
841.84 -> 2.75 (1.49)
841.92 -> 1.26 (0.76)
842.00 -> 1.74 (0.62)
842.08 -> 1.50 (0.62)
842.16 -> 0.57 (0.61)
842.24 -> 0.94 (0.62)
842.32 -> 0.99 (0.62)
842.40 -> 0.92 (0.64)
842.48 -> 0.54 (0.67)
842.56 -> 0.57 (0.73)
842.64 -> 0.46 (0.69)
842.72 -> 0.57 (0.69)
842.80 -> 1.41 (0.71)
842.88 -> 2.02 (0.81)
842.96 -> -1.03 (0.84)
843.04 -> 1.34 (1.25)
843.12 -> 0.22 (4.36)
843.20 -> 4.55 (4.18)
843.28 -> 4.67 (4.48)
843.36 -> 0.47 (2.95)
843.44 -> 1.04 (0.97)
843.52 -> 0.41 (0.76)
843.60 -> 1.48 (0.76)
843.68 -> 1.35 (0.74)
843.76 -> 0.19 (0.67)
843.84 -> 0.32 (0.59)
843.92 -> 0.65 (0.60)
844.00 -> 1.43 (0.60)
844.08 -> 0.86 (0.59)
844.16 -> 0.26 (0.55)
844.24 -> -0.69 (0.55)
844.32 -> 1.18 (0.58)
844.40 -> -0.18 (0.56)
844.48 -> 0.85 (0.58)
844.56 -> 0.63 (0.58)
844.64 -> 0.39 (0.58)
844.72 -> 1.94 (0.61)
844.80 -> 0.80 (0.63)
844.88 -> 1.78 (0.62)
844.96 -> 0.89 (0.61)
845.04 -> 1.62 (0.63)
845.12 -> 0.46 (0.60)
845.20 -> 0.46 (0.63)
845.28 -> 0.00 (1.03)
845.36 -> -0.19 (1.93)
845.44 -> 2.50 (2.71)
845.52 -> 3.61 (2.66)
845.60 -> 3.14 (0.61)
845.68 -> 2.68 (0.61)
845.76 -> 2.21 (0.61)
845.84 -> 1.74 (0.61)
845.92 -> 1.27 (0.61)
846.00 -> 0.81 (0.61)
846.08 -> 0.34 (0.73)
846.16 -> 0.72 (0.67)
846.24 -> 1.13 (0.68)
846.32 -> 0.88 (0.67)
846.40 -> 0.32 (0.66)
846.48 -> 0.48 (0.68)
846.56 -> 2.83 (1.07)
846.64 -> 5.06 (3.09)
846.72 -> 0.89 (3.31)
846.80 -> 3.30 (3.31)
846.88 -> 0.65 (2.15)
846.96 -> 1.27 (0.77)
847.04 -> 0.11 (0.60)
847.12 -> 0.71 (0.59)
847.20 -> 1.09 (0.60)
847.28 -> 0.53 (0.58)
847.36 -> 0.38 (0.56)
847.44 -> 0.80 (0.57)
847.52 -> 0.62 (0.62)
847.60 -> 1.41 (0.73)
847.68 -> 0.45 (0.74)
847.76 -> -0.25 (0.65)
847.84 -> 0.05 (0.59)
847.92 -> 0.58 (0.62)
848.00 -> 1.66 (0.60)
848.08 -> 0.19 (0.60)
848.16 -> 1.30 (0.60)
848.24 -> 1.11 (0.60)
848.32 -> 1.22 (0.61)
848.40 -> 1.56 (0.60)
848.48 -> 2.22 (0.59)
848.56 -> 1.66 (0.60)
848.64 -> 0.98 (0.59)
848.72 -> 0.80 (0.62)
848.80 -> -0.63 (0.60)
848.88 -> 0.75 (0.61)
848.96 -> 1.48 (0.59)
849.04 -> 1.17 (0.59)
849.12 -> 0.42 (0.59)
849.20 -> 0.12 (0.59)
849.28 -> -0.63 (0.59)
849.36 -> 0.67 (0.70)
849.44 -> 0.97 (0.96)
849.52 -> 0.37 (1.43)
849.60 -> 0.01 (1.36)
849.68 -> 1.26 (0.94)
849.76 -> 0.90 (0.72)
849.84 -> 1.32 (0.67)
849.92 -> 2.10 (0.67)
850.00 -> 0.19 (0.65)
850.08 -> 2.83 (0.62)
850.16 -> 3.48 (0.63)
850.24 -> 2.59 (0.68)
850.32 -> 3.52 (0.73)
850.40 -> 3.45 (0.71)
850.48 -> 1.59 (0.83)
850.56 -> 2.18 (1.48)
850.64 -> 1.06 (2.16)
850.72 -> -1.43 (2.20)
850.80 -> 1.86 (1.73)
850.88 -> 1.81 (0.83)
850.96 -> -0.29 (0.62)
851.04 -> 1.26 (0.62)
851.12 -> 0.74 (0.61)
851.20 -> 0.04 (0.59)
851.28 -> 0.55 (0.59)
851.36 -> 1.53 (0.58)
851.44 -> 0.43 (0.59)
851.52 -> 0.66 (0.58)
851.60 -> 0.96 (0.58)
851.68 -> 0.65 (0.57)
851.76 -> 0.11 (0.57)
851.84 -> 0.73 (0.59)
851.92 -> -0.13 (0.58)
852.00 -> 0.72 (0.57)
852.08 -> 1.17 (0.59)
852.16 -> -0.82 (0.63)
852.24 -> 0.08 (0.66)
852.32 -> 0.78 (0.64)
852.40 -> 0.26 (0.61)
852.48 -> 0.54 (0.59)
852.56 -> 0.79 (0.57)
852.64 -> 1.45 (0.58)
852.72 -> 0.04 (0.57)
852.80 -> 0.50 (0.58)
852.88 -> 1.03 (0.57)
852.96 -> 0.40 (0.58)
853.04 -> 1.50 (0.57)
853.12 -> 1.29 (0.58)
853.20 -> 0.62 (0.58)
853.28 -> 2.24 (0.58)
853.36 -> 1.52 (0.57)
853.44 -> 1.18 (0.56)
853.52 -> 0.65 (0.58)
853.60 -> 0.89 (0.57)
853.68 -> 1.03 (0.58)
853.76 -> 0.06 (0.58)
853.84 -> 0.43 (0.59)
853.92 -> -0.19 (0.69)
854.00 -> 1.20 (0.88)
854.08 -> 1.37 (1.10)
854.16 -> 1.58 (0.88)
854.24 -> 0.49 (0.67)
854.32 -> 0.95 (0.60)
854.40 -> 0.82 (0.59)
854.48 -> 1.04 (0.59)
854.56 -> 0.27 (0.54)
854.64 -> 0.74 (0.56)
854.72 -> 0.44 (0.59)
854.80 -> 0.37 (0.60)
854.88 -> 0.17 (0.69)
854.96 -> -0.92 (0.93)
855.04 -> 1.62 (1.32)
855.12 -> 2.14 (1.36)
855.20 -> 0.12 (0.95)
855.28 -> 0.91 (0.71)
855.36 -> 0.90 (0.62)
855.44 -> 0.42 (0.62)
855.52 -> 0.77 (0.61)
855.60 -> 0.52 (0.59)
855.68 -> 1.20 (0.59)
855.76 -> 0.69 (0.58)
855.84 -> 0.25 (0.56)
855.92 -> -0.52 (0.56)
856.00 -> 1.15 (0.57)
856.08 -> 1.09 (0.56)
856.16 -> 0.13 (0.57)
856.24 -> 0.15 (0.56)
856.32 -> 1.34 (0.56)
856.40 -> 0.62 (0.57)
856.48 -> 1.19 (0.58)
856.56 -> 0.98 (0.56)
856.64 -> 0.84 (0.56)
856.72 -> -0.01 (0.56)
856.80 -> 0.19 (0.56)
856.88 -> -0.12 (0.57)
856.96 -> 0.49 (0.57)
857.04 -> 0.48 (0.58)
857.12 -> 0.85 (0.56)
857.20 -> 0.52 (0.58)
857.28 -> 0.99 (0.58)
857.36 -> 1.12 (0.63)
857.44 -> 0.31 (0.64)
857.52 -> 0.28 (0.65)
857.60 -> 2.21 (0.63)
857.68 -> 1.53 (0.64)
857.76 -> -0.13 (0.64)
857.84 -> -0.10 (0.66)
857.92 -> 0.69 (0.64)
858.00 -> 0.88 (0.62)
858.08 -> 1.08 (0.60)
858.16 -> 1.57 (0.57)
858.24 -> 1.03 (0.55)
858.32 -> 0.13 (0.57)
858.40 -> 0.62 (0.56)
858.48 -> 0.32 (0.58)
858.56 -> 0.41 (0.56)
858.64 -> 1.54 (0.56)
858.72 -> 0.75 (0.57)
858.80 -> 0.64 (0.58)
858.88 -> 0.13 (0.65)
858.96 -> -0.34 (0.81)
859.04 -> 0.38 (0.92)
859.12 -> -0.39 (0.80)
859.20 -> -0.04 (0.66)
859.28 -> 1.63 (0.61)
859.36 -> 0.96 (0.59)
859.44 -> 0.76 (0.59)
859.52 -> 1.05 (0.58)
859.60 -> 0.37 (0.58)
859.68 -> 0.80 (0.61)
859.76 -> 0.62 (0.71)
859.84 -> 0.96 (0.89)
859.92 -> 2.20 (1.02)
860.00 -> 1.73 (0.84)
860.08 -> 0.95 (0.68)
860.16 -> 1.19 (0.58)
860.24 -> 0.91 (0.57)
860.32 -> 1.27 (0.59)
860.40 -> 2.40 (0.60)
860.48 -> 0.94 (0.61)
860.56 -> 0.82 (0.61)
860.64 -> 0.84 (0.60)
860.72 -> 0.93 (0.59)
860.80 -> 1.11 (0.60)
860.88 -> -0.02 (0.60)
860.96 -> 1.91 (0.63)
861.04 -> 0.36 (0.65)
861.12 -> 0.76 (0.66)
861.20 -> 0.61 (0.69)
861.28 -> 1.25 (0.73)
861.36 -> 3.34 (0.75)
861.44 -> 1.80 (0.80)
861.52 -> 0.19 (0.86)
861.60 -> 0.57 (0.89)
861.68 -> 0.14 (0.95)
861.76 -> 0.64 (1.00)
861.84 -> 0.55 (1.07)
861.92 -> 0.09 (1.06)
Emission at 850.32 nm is H-gamma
